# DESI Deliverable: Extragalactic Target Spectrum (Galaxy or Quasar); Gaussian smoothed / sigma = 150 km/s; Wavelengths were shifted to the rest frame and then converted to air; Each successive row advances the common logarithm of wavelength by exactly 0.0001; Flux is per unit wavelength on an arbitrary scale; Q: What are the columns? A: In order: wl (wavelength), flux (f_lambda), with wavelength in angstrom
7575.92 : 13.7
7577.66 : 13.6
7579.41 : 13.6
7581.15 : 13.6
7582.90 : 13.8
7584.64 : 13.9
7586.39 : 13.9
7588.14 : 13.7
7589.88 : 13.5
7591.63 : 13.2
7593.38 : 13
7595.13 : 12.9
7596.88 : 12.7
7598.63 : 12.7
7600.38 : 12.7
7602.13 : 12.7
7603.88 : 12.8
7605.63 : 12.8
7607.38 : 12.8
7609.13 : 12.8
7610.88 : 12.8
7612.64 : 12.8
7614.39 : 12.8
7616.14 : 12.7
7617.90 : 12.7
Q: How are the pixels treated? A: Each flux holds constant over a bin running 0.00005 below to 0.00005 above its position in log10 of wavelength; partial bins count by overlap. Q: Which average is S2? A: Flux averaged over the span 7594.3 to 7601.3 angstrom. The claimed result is 12.7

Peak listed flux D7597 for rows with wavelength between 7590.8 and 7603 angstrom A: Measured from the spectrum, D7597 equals 13.2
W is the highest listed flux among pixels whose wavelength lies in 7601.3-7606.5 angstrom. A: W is 12.8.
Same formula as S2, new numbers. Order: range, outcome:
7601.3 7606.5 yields 12.8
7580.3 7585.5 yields 13.8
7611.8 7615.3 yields 12.8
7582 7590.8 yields 13.8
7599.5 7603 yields 12.7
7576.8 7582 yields 13.6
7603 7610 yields 12.8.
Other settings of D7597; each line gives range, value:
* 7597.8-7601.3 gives 12.7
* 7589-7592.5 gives 13.5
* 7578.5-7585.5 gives 13.9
